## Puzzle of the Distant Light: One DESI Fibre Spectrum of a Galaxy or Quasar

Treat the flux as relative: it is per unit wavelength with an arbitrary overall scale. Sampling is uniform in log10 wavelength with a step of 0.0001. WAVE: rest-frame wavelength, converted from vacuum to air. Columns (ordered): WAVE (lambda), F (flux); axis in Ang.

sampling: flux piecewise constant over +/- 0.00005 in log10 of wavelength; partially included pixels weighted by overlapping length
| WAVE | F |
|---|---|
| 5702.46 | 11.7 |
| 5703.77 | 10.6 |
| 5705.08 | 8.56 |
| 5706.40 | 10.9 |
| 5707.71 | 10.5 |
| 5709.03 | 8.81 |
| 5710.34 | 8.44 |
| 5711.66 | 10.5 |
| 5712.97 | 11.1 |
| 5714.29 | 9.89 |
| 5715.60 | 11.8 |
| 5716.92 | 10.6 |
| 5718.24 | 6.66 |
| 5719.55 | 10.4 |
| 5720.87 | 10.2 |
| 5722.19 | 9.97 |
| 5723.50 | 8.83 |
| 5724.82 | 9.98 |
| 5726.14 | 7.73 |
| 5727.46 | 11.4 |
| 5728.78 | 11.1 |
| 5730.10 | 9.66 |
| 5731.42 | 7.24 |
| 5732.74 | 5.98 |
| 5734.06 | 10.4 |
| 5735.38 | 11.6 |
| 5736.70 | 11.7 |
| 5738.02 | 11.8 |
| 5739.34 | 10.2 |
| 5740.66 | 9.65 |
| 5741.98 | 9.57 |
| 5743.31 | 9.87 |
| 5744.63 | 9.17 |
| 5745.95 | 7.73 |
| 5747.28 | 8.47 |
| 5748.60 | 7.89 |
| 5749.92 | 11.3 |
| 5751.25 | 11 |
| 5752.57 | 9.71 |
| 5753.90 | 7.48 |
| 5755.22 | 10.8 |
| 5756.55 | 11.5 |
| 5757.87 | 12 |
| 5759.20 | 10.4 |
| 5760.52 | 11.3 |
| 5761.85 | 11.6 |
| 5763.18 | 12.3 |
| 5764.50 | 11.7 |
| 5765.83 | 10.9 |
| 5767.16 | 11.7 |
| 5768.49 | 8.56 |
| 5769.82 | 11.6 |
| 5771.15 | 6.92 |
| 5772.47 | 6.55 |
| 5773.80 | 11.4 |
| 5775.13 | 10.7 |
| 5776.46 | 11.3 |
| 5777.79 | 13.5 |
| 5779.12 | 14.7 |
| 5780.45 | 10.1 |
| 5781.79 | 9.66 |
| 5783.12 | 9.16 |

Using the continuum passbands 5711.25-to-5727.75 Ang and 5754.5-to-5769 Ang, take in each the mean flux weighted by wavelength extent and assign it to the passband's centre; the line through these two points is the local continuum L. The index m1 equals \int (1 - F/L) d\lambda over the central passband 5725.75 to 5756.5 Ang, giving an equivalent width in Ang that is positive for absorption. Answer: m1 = 2.5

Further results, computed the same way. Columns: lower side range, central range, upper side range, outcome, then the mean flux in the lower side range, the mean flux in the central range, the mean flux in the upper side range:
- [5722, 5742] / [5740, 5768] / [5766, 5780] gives 0.0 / 9.81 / 10.3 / 10.7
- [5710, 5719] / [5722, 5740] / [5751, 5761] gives 0.6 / 9.91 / 9.83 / 10.5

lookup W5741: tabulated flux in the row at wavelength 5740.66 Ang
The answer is 9.65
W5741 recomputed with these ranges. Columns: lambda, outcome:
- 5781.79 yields 9.66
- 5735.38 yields 11.6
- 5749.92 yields 11.3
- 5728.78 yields 11.1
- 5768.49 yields 8.56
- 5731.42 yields 7.24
